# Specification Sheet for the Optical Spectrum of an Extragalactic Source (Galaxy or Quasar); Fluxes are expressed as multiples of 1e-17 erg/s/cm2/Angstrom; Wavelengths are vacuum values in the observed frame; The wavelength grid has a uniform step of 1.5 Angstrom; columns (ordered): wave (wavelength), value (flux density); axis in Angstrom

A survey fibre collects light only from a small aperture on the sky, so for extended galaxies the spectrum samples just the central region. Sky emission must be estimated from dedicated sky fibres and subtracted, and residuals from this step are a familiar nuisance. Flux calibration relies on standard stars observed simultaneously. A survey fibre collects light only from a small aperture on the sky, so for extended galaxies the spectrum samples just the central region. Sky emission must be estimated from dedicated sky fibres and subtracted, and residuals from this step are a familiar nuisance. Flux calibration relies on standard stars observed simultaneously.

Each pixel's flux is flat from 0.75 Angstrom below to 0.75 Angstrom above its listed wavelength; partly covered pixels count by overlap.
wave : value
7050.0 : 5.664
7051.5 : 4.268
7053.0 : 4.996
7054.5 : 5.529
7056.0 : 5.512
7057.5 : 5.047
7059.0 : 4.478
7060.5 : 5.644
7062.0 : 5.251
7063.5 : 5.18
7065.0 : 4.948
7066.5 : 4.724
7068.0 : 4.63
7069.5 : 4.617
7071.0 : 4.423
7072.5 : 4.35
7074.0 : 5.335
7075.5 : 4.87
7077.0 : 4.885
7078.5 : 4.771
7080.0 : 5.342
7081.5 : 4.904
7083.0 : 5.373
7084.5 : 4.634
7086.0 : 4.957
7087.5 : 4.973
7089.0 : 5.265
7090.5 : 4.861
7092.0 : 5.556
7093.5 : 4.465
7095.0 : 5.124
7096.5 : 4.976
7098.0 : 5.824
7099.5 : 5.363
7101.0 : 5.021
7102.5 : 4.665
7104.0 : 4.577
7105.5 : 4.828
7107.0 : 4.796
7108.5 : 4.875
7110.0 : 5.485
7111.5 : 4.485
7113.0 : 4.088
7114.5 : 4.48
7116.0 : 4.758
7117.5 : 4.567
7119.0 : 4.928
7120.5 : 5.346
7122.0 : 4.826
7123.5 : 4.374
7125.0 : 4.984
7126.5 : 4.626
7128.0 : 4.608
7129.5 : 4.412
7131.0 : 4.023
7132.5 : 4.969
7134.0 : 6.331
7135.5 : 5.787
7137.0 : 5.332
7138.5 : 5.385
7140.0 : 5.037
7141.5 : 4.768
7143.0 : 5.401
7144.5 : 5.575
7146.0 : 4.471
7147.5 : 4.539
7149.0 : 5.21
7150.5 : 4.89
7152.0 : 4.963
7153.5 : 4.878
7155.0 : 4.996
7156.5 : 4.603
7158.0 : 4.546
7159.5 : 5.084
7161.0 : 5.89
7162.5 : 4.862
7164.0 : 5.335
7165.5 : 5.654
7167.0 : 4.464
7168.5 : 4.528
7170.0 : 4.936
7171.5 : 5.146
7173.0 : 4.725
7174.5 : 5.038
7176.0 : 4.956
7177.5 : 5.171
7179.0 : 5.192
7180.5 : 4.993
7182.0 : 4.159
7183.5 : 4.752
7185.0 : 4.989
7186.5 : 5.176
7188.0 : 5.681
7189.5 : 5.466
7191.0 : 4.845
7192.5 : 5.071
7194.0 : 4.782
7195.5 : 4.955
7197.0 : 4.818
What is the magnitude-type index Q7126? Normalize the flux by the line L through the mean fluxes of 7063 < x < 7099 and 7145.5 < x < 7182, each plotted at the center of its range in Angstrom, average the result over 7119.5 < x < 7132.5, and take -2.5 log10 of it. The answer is 0.063 mag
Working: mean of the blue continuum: 4.96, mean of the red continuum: 4.95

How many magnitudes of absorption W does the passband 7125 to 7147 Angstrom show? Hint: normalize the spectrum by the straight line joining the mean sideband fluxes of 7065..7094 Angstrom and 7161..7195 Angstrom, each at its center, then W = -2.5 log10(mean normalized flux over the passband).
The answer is -0.02 mag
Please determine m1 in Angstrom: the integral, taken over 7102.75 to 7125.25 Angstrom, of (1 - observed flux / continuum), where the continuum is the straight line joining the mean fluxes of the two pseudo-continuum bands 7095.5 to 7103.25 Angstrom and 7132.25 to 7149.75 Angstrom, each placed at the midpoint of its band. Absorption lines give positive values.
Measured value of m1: 1.9 Angstrom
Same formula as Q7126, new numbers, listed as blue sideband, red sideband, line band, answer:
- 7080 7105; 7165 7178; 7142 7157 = 0.00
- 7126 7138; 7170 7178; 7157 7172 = -0.01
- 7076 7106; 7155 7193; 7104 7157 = 0.02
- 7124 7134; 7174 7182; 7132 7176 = -0.05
